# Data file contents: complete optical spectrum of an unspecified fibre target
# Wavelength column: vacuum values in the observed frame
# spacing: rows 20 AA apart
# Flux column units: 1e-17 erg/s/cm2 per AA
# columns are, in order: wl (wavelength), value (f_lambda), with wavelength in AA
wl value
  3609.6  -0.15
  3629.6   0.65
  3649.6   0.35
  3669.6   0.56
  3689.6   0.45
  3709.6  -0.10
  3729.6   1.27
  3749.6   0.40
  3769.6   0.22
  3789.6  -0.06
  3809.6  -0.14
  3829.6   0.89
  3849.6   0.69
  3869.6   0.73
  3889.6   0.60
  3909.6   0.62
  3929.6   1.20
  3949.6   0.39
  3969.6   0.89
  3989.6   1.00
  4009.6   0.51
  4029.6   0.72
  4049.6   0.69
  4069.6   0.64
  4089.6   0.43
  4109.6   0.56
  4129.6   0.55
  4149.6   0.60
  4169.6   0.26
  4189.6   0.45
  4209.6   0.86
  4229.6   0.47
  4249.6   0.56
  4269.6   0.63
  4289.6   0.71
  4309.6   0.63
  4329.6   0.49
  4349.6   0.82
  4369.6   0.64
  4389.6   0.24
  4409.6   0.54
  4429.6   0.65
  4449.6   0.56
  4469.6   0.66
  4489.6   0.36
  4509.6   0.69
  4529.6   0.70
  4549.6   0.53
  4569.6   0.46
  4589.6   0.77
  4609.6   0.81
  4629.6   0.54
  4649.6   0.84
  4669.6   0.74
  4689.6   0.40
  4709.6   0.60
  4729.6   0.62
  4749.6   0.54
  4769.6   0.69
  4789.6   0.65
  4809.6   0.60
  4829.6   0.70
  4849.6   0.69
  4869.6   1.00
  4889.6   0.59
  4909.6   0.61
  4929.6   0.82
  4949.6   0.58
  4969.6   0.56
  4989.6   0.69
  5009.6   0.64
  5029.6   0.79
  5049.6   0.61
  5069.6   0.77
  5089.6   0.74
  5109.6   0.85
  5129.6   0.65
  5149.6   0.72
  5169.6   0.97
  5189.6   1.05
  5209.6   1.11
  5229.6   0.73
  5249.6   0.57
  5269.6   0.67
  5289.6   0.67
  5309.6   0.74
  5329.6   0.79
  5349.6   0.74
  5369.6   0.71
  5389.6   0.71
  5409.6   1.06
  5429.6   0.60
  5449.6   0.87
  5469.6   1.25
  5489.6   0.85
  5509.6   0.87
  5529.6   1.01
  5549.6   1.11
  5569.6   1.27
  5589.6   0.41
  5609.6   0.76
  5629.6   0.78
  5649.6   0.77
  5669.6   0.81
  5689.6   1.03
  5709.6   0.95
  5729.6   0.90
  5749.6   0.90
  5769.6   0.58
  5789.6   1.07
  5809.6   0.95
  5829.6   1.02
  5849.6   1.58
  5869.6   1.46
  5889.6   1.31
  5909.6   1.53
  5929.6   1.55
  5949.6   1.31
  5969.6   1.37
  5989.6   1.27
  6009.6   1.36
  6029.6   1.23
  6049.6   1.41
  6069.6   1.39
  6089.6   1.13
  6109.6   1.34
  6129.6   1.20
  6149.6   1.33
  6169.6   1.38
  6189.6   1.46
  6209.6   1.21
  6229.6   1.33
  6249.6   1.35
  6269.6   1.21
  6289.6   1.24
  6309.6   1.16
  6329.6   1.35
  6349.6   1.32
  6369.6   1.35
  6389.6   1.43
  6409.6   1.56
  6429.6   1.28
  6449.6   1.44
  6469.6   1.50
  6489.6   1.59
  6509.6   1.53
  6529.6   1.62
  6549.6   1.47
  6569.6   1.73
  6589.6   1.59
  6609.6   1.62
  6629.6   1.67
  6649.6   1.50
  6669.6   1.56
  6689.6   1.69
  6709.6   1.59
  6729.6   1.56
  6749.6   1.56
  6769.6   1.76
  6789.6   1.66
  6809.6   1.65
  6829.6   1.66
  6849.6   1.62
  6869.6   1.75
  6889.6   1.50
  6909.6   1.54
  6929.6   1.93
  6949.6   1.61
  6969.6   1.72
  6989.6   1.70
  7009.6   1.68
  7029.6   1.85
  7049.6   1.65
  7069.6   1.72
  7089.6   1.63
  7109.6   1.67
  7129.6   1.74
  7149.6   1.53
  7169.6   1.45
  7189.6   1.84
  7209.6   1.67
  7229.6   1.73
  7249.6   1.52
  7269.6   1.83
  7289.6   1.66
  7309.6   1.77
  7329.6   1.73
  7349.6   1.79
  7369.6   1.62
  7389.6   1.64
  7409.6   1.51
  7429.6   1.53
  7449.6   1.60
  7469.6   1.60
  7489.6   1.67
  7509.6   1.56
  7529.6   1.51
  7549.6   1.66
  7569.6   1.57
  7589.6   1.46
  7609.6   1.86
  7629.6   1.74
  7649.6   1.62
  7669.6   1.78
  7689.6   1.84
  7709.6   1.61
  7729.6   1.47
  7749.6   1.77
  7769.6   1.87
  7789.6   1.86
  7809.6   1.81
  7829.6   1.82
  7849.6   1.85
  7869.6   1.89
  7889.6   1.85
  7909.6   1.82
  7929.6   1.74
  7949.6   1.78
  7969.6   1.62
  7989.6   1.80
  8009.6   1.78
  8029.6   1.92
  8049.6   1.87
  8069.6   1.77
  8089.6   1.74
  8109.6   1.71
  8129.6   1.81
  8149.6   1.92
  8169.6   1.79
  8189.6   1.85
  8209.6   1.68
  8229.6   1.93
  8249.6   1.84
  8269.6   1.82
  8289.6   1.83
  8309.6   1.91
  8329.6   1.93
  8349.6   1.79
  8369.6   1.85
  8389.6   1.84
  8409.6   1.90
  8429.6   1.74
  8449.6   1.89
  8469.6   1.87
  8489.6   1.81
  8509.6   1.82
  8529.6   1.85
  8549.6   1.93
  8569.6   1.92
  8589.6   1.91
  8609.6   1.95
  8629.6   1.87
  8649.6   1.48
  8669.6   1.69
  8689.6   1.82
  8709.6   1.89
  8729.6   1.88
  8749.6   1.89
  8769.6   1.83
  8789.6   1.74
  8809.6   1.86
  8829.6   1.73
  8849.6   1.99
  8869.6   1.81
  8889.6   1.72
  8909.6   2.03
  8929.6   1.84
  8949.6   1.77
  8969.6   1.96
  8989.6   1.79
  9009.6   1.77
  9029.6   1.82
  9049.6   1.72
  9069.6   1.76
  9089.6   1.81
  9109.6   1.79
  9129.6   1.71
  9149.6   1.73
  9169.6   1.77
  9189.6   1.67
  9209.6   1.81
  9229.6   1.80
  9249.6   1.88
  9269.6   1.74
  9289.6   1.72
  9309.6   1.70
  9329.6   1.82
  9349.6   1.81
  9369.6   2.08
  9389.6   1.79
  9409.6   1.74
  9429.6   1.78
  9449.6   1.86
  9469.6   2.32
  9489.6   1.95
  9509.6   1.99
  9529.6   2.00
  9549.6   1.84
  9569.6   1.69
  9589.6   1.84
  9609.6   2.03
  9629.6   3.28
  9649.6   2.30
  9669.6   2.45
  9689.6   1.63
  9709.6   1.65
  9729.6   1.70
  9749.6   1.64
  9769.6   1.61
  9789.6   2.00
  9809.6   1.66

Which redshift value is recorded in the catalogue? 0.467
